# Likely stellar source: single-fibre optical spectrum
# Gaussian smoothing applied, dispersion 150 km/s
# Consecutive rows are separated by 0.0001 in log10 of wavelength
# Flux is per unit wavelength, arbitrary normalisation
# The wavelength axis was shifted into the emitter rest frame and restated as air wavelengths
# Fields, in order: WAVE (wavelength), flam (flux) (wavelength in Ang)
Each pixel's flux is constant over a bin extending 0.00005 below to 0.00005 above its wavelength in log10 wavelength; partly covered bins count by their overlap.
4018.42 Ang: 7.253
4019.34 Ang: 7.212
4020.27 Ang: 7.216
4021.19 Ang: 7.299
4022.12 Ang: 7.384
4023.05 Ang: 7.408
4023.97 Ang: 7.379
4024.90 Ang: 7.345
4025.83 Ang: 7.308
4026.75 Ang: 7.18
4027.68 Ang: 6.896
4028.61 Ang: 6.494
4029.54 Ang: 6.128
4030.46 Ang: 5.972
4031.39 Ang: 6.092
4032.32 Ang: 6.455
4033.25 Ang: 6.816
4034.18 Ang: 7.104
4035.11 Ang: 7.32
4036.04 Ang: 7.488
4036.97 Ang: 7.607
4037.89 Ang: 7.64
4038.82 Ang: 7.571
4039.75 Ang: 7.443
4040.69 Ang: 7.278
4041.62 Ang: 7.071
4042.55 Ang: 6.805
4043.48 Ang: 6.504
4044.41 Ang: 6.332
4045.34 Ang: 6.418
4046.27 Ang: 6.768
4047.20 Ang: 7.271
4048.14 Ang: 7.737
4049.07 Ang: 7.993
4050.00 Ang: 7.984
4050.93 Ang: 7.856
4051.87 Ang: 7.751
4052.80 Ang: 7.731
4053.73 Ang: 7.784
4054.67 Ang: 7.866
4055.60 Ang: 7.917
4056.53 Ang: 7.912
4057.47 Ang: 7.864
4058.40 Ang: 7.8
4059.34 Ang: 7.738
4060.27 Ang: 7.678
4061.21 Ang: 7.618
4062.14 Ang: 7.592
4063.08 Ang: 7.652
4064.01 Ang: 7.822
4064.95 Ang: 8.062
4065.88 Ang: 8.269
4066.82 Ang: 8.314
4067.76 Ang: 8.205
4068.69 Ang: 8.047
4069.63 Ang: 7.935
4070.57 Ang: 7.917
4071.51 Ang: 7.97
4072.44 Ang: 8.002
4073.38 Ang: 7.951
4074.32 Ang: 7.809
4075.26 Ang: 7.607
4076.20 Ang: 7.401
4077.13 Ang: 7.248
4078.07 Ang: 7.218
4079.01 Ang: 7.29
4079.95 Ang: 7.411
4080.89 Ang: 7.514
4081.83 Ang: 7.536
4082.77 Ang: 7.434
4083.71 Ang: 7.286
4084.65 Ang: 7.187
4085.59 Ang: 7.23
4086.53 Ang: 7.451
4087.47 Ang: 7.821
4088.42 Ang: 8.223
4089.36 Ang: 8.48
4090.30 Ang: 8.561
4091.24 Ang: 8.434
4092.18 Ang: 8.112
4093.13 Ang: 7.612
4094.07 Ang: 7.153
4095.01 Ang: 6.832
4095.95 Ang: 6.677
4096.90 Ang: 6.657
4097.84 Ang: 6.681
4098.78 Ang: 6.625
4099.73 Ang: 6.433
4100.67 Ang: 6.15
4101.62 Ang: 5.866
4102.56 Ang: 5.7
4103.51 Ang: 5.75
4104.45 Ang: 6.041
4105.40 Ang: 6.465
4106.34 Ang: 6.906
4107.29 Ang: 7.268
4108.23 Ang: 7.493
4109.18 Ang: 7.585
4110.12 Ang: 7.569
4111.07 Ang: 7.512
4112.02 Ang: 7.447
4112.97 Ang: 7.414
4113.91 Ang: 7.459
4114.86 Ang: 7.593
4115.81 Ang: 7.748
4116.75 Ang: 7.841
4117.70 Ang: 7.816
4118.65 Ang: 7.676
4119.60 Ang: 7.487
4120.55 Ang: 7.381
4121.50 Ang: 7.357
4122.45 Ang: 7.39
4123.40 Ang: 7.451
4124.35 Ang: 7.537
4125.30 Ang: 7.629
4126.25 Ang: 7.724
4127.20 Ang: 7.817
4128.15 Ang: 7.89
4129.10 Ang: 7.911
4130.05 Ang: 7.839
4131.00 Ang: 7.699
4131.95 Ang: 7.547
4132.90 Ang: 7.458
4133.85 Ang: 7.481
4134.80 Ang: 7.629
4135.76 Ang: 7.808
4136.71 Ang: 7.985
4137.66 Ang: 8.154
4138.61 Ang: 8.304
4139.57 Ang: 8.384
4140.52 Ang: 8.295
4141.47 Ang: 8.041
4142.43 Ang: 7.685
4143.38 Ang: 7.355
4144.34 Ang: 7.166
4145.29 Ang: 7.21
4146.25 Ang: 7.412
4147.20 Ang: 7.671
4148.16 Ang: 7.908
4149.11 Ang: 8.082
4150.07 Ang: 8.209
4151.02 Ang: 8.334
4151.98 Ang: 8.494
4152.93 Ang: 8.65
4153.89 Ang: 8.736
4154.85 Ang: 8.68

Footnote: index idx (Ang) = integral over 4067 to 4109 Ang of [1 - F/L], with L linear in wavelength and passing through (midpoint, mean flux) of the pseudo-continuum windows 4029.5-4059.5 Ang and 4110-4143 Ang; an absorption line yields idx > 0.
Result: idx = 1.07 Ang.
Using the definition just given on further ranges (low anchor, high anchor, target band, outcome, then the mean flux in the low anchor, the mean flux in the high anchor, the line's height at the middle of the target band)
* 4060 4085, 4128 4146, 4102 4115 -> 1.3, 7.71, 7.77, 7.74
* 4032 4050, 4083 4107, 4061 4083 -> -2.0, 7.17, 7.06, 7.1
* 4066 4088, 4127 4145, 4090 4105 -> 1.7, 7.65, 7.81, 7.71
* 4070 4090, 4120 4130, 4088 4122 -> 1.8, 7.63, 7.62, 7.62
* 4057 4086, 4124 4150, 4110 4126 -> 0.4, 7.7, 7.77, 7.75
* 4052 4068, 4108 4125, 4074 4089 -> 0.5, 7.87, 7.54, 7.74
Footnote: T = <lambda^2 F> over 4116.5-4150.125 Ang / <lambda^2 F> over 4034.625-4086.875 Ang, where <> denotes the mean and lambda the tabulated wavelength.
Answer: 1.06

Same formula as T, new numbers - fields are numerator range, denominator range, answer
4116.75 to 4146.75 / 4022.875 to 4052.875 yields 1.13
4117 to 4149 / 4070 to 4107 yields 1.09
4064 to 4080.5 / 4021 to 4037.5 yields 1.14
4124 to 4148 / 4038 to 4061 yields 1.08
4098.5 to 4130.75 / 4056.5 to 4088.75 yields 0.96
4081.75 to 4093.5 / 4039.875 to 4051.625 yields 1.11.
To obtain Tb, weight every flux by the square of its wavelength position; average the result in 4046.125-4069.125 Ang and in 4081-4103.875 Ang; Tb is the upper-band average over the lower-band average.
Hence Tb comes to 0.93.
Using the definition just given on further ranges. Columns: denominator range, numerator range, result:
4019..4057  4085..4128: 1.05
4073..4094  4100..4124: 0.94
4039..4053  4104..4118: 1.04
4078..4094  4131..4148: 1.03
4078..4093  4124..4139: 1.03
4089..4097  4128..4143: 1.05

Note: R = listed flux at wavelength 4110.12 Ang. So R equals 7.569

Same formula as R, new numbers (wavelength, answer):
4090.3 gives 8.561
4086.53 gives 7.451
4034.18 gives 7.104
